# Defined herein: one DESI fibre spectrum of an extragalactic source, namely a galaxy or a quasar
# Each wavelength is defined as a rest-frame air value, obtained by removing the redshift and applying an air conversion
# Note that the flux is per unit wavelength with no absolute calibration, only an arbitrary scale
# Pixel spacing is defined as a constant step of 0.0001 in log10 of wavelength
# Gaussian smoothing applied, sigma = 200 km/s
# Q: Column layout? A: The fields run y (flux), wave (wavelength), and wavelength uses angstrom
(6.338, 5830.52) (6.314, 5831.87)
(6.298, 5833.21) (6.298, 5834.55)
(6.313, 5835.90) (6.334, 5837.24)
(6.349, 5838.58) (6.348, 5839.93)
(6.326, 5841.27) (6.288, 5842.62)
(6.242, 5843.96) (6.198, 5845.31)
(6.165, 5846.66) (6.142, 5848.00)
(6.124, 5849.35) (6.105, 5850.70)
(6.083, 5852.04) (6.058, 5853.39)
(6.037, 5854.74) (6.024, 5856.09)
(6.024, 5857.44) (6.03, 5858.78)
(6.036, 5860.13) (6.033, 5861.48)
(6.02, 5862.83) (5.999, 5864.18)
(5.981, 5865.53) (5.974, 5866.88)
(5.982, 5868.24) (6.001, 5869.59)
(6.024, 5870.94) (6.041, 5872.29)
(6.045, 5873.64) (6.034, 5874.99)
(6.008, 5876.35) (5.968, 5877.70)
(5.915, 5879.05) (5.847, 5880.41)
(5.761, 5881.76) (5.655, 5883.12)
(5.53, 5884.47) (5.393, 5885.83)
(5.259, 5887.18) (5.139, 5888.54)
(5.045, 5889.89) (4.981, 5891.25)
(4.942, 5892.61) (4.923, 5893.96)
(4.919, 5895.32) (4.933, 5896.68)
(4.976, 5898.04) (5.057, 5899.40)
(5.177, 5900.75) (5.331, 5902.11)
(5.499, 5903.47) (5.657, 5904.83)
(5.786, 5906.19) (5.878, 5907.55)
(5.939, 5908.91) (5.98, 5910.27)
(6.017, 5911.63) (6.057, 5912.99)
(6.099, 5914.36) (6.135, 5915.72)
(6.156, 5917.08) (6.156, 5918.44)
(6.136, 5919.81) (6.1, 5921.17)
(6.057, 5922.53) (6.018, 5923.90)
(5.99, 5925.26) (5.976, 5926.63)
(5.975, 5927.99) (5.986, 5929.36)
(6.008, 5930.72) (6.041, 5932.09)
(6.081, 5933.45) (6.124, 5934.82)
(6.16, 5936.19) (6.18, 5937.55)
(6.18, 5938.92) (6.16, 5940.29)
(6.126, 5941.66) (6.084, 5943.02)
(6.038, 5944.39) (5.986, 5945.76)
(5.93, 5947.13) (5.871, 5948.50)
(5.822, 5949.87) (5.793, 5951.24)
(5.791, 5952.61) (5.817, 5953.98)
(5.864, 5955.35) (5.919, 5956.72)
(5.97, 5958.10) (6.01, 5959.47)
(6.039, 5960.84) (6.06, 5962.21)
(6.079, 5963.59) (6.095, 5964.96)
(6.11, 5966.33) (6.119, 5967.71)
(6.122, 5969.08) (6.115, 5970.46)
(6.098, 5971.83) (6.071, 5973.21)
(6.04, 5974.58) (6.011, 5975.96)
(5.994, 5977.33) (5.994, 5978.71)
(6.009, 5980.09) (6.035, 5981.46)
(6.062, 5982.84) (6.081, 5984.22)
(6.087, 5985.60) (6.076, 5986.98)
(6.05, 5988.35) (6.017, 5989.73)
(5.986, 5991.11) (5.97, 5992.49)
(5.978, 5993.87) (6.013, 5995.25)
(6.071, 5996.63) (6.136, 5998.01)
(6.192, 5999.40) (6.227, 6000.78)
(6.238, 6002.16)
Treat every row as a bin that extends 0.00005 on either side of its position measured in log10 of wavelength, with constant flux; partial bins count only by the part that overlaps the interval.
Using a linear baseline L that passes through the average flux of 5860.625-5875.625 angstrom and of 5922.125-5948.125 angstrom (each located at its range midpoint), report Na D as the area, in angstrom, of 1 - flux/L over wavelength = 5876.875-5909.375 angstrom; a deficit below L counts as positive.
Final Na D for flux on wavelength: 3.4 angstrom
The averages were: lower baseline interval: 6.01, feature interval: 5.4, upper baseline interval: 6.06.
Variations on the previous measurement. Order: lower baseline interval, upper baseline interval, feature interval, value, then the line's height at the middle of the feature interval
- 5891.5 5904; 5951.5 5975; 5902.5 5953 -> -4.6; 5.51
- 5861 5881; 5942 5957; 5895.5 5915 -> 1.2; 5.95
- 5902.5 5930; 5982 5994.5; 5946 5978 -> 0.1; 6.01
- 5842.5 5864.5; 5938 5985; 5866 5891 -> 1.4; 6.07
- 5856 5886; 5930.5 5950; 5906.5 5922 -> -0.1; 6.01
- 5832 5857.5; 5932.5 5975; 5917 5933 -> 0.1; 6.07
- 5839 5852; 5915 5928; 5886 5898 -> 2.1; 6.13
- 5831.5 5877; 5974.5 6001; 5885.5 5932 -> 3.4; 6.09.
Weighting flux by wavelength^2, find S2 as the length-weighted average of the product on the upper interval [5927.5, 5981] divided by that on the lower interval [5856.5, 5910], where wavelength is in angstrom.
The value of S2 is 1.09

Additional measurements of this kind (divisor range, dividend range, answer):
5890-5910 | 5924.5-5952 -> 1.15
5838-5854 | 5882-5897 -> 0.85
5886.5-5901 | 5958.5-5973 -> 1.24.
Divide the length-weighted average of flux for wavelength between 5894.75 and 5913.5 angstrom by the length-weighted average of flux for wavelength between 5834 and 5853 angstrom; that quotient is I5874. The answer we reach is 0.88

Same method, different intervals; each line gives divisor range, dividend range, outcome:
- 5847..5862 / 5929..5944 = 1.01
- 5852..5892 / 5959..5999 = 1.04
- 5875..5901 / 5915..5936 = 1.13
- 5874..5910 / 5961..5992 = 1.11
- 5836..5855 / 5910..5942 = 0.98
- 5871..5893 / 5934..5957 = 1.07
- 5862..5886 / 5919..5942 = 1.03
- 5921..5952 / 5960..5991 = 1.01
